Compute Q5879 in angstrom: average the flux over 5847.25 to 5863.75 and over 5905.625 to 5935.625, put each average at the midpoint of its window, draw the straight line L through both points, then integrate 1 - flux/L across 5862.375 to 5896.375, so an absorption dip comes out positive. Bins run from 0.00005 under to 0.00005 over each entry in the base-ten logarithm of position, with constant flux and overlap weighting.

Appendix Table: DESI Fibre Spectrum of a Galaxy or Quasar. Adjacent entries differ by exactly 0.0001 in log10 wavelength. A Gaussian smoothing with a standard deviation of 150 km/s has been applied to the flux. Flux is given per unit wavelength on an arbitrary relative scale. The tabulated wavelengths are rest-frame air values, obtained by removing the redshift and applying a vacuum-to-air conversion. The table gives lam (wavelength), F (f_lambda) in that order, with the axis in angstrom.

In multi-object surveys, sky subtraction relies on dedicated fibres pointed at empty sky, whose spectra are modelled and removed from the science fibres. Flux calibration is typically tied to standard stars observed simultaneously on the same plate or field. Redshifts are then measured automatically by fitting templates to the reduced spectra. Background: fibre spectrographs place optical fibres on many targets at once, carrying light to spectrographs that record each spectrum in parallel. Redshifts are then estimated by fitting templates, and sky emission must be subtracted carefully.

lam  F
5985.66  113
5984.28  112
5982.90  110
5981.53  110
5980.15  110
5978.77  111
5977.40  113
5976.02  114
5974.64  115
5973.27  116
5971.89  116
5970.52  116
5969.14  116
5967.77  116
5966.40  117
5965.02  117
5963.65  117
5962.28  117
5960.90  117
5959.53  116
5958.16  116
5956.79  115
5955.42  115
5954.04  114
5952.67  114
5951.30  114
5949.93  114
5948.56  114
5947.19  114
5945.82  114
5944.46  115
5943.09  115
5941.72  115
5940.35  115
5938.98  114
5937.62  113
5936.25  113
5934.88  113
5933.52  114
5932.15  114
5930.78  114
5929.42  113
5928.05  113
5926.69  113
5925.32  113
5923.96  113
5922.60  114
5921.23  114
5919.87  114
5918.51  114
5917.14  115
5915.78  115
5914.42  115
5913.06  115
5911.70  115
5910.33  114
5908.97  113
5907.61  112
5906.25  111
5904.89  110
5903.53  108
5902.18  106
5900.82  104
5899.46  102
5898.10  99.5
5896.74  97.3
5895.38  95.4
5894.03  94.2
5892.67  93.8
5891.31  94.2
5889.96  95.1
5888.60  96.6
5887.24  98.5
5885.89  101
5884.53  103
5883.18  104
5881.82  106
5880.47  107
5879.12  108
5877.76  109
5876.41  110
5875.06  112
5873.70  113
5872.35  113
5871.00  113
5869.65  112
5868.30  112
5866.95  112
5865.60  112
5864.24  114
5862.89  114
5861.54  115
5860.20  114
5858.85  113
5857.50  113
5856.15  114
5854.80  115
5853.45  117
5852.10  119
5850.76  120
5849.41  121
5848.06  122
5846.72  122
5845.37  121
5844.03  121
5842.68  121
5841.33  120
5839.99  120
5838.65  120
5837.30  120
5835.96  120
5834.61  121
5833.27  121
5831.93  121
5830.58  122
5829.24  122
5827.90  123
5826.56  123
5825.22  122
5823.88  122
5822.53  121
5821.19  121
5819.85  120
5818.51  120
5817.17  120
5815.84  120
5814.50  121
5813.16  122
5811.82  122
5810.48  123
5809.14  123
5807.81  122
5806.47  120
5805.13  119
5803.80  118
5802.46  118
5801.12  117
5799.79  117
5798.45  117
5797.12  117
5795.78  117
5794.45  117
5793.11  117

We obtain 2.9 angstrom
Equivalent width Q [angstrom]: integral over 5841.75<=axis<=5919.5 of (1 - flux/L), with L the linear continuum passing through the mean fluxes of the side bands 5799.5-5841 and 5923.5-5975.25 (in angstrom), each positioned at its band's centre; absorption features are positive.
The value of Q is 5.1 angstrom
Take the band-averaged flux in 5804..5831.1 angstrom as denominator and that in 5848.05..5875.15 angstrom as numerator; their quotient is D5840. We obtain 0.94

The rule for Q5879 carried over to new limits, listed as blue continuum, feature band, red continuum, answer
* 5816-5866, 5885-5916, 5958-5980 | 3.4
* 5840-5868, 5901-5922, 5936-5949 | 0.5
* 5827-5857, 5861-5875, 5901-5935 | 0.6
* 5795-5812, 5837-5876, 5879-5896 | -3.5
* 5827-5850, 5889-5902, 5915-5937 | 2.1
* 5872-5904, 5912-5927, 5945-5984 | -0.9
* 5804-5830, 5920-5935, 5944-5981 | 0.4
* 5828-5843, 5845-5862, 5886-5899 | -0.6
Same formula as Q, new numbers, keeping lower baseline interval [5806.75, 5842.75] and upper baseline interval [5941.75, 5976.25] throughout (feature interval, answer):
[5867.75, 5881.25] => 0.9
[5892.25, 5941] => 2.9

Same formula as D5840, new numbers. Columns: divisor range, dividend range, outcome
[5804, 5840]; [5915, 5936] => 0.94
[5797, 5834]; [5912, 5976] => 0.95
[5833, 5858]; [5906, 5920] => 0.95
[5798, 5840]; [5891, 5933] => 0.90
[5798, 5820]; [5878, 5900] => 0.83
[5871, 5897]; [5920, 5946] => 1.10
